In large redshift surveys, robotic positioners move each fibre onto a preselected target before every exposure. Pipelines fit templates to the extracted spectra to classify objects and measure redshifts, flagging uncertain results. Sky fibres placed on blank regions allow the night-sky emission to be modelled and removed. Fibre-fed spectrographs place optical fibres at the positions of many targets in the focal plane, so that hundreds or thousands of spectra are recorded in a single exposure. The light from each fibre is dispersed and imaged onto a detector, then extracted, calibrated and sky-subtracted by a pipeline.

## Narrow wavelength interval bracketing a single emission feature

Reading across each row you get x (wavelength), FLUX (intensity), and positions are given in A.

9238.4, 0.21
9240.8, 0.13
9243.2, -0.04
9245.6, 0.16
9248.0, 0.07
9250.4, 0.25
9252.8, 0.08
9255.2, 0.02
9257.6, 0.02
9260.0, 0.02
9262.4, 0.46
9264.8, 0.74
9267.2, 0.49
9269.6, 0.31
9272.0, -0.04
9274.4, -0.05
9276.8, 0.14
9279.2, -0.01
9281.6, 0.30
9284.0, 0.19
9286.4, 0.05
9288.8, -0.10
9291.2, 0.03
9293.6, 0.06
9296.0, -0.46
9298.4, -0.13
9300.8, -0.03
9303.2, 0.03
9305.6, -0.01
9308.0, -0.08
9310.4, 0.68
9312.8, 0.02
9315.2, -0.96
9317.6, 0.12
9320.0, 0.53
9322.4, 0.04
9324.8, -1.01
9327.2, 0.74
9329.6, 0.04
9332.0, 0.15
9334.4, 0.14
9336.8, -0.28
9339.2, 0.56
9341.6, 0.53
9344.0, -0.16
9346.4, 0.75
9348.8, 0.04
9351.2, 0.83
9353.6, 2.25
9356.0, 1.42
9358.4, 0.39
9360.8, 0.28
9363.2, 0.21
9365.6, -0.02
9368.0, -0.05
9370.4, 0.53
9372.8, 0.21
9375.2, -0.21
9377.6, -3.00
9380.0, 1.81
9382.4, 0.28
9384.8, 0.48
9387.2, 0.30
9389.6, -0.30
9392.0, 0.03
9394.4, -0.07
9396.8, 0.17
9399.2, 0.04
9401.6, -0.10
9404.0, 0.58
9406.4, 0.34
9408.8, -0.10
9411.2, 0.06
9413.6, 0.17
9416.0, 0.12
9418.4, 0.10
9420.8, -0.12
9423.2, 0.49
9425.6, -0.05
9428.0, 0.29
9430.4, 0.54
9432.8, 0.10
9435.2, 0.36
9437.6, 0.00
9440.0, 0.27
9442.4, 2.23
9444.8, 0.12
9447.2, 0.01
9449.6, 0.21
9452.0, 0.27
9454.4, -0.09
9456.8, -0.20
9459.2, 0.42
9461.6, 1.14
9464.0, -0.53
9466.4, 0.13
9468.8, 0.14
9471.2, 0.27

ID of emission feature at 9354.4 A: [O III] 5007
